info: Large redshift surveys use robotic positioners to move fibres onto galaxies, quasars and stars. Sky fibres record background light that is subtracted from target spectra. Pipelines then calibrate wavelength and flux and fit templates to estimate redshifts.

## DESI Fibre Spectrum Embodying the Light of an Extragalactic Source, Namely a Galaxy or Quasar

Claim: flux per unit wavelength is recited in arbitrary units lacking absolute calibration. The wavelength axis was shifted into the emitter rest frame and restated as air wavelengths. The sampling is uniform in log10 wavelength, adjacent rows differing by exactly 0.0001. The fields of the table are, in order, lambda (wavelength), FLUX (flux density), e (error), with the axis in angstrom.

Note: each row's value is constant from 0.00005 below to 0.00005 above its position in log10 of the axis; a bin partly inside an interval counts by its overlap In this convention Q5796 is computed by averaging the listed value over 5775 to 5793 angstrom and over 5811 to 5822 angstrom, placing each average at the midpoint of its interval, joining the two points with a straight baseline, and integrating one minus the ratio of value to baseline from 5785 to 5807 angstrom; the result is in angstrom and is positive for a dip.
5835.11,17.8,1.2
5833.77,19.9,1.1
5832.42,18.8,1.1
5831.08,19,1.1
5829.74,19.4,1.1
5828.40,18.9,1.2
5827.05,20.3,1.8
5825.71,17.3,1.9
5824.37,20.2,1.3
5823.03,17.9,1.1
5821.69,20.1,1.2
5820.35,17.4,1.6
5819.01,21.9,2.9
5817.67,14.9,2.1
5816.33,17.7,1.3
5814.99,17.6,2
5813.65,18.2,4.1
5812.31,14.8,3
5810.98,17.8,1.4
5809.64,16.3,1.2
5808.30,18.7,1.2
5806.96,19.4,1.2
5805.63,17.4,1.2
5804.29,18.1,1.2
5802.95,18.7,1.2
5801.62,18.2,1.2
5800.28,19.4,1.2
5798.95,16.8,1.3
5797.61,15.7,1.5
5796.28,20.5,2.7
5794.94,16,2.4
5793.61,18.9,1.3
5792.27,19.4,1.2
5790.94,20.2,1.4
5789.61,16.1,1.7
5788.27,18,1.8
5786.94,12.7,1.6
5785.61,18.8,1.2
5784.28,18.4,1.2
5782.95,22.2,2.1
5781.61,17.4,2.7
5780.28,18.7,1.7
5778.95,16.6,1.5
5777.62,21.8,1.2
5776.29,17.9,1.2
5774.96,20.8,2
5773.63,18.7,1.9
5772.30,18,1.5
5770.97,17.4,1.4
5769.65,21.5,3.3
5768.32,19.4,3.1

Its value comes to 0.4 angstrom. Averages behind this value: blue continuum 18.4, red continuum 17.8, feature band 17.9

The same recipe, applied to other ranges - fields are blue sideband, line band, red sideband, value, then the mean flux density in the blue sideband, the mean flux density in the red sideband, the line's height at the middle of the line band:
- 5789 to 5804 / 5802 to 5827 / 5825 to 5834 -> 0.77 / 18.2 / 19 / 18.7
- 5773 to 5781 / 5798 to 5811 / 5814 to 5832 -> 0.54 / 19.1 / 18.7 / 18.8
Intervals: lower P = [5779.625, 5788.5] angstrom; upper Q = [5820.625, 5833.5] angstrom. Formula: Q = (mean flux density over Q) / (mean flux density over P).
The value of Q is 1.06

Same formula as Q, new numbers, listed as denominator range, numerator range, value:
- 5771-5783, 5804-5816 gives 0.93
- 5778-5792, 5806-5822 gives 0.99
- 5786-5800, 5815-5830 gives 1.07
